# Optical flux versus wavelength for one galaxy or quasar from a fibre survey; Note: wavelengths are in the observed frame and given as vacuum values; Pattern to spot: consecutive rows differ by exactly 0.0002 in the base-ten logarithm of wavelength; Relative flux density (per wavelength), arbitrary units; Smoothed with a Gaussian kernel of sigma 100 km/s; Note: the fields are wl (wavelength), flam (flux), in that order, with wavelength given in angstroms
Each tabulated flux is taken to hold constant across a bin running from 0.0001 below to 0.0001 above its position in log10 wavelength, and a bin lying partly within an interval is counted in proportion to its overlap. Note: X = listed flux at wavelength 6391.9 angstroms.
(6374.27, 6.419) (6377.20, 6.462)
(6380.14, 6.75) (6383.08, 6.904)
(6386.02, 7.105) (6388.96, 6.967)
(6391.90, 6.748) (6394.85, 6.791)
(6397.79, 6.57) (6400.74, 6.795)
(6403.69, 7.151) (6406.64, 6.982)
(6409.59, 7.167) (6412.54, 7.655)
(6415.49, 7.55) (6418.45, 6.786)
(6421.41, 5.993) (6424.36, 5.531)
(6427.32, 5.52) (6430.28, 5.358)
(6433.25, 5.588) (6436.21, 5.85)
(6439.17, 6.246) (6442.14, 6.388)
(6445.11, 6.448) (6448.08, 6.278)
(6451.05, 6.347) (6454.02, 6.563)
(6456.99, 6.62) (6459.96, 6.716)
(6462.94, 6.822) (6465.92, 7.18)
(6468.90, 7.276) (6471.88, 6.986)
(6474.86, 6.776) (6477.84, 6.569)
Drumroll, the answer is 6.748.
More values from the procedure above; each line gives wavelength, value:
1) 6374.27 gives 6.419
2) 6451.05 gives 6.347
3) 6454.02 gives 6.563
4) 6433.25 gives 5.588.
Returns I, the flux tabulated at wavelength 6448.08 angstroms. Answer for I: 6.278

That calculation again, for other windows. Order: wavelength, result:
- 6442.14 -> 6.388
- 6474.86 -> 6.776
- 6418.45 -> 6.786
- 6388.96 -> 6.967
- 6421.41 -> 5.993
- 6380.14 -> 6.75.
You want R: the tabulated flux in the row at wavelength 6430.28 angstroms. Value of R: 5.358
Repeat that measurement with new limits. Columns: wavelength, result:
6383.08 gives 6.904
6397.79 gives 6.57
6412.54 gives 7.655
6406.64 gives 6.982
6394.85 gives 6.791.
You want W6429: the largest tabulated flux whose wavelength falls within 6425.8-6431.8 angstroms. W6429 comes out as 5.52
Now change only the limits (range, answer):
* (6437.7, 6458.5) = 6.62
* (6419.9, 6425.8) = 5.993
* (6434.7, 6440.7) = 6.246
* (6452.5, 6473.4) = 7.276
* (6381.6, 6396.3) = 7.105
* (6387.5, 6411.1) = 7.167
